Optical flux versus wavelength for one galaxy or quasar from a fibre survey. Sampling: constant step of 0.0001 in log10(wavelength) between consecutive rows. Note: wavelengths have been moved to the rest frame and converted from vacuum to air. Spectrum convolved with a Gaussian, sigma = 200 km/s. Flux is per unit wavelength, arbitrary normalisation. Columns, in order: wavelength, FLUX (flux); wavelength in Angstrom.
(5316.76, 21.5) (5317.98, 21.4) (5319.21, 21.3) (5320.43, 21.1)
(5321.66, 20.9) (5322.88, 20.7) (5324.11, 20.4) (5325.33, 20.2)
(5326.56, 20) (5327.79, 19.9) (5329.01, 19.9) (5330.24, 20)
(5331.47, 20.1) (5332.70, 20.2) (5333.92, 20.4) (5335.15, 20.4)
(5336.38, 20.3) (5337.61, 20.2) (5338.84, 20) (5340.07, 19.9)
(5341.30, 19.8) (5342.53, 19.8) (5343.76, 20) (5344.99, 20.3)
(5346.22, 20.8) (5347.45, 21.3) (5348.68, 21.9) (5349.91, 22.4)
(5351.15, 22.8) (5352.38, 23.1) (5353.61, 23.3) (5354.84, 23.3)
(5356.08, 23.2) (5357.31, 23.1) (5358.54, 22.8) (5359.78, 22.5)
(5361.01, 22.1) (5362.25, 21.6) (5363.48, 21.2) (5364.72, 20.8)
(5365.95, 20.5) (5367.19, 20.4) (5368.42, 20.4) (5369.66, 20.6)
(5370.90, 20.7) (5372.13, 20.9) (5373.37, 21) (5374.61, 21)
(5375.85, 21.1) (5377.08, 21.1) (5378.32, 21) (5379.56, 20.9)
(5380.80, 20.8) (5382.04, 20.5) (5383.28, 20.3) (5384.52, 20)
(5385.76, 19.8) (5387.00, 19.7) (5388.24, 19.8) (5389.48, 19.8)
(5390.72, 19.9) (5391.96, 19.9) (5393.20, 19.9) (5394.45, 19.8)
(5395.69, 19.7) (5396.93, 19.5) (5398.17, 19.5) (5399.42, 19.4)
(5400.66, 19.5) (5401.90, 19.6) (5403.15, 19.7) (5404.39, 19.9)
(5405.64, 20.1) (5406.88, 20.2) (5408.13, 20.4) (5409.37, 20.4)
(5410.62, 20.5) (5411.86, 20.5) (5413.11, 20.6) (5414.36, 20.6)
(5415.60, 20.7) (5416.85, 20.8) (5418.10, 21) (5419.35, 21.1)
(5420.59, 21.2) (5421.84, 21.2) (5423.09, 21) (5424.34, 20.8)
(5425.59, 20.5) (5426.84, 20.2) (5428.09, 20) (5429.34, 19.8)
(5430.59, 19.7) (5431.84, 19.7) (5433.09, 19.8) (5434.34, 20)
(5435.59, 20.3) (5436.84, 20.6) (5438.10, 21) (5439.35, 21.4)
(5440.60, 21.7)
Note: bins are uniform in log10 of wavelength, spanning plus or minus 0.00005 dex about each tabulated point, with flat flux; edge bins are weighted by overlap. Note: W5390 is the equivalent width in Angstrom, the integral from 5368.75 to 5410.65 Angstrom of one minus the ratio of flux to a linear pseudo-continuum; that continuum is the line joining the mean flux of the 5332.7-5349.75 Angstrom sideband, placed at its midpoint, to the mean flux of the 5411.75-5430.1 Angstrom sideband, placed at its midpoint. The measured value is 0.77 Angstrom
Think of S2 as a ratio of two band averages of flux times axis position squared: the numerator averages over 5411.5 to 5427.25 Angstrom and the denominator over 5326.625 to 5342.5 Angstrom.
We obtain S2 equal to 1.1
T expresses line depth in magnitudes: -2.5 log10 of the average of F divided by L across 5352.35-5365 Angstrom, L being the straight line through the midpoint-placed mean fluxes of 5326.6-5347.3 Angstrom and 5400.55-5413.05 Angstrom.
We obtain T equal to -0.119 mag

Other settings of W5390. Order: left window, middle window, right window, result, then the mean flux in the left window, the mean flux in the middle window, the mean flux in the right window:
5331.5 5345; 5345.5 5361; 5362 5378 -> -1.5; 20.1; 22.5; 20.9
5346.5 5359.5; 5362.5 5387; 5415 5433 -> 1.5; 22.7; 20.7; 20.5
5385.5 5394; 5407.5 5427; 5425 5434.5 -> -0.8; 19.8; 20.7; 20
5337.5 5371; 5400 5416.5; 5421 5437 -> 0.3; 21.4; 20.2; 20.3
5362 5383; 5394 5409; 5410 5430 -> 0.7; 20.8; 19.8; 20.7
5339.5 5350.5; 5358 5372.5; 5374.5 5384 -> -0.3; 20.7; 21.2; 20.8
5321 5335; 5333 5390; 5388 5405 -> -3.0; 20.3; 21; 19.7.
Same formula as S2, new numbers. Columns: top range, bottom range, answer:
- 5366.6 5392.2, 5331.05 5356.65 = 0.98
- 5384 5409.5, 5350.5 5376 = 0.92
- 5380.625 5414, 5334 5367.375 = 0.95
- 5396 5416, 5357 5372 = 0.95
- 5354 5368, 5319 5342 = 1.10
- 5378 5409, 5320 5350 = 1.00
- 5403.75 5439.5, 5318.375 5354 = 1.02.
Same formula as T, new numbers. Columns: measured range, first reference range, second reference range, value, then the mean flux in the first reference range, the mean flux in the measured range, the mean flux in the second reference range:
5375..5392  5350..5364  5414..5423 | 0.08 mag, 22.6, 20.4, 21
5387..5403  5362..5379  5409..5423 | 0.06 mag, 20.9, 19.7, 20.8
